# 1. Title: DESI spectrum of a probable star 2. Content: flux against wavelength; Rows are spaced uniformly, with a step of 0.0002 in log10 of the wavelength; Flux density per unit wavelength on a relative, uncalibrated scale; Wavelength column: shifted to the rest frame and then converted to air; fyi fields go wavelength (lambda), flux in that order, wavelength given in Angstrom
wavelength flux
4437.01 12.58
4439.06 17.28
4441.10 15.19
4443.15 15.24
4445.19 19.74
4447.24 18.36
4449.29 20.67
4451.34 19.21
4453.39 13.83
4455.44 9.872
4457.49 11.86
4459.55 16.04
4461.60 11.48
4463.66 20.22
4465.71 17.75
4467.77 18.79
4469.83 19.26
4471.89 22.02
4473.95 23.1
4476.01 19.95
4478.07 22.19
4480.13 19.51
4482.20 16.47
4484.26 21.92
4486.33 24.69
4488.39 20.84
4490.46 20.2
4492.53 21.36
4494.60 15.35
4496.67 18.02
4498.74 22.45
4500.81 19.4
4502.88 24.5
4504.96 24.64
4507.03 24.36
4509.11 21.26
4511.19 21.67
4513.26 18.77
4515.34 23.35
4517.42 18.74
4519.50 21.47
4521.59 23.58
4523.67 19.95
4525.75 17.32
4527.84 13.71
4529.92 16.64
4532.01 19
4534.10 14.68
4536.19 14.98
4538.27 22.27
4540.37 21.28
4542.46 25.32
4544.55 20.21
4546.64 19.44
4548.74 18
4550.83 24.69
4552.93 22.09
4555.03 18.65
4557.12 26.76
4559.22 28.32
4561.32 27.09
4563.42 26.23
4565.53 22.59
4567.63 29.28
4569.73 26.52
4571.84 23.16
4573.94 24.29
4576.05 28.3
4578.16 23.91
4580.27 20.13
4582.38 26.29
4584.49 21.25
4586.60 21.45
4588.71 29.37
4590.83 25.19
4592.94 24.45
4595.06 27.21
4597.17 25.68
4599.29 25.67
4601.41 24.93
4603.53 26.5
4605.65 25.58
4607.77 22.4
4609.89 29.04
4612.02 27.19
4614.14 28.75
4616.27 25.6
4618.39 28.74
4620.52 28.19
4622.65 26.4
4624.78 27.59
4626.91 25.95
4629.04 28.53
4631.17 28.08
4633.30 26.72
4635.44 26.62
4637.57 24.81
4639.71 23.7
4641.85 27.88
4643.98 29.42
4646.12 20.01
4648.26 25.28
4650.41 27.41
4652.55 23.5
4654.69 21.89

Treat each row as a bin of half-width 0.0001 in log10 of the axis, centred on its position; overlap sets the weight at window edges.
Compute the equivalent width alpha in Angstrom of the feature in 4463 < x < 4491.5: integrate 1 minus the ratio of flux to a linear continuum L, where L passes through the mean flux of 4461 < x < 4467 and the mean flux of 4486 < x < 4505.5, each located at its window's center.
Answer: -2.9 Angstrom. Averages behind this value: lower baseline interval 16.9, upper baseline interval 20.9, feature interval 20.5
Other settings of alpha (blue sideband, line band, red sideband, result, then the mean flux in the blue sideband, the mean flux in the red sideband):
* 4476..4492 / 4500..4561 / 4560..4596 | 5.2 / 20.8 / 25.1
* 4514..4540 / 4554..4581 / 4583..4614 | -2.9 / 18.9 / 25.5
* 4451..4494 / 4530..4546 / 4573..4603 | 1.9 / 18.6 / 24.9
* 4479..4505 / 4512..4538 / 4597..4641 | 4.0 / 20.6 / 26.5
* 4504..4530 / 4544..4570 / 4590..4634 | -0.8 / 20.5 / 26.6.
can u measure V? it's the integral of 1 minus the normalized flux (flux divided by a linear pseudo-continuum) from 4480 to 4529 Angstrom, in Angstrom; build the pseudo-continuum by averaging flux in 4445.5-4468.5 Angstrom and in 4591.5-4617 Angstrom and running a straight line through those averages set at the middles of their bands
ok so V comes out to -3.0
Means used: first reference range 16.3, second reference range 26.1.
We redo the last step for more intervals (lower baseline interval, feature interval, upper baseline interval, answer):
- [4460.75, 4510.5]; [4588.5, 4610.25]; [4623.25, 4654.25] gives -1.0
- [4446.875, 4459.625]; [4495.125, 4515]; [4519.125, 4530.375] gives -4.1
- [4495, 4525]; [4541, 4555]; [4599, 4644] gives 1.1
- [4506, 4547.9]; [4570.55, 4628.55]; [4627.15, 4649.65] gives -4.3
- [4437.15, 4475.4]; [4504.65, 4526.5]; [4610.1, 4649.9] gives -1.0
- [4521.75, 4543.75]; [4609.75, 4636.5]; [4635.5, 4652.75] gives -3.6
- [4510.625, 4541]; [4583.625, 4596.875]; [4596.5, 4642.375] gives -0.4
